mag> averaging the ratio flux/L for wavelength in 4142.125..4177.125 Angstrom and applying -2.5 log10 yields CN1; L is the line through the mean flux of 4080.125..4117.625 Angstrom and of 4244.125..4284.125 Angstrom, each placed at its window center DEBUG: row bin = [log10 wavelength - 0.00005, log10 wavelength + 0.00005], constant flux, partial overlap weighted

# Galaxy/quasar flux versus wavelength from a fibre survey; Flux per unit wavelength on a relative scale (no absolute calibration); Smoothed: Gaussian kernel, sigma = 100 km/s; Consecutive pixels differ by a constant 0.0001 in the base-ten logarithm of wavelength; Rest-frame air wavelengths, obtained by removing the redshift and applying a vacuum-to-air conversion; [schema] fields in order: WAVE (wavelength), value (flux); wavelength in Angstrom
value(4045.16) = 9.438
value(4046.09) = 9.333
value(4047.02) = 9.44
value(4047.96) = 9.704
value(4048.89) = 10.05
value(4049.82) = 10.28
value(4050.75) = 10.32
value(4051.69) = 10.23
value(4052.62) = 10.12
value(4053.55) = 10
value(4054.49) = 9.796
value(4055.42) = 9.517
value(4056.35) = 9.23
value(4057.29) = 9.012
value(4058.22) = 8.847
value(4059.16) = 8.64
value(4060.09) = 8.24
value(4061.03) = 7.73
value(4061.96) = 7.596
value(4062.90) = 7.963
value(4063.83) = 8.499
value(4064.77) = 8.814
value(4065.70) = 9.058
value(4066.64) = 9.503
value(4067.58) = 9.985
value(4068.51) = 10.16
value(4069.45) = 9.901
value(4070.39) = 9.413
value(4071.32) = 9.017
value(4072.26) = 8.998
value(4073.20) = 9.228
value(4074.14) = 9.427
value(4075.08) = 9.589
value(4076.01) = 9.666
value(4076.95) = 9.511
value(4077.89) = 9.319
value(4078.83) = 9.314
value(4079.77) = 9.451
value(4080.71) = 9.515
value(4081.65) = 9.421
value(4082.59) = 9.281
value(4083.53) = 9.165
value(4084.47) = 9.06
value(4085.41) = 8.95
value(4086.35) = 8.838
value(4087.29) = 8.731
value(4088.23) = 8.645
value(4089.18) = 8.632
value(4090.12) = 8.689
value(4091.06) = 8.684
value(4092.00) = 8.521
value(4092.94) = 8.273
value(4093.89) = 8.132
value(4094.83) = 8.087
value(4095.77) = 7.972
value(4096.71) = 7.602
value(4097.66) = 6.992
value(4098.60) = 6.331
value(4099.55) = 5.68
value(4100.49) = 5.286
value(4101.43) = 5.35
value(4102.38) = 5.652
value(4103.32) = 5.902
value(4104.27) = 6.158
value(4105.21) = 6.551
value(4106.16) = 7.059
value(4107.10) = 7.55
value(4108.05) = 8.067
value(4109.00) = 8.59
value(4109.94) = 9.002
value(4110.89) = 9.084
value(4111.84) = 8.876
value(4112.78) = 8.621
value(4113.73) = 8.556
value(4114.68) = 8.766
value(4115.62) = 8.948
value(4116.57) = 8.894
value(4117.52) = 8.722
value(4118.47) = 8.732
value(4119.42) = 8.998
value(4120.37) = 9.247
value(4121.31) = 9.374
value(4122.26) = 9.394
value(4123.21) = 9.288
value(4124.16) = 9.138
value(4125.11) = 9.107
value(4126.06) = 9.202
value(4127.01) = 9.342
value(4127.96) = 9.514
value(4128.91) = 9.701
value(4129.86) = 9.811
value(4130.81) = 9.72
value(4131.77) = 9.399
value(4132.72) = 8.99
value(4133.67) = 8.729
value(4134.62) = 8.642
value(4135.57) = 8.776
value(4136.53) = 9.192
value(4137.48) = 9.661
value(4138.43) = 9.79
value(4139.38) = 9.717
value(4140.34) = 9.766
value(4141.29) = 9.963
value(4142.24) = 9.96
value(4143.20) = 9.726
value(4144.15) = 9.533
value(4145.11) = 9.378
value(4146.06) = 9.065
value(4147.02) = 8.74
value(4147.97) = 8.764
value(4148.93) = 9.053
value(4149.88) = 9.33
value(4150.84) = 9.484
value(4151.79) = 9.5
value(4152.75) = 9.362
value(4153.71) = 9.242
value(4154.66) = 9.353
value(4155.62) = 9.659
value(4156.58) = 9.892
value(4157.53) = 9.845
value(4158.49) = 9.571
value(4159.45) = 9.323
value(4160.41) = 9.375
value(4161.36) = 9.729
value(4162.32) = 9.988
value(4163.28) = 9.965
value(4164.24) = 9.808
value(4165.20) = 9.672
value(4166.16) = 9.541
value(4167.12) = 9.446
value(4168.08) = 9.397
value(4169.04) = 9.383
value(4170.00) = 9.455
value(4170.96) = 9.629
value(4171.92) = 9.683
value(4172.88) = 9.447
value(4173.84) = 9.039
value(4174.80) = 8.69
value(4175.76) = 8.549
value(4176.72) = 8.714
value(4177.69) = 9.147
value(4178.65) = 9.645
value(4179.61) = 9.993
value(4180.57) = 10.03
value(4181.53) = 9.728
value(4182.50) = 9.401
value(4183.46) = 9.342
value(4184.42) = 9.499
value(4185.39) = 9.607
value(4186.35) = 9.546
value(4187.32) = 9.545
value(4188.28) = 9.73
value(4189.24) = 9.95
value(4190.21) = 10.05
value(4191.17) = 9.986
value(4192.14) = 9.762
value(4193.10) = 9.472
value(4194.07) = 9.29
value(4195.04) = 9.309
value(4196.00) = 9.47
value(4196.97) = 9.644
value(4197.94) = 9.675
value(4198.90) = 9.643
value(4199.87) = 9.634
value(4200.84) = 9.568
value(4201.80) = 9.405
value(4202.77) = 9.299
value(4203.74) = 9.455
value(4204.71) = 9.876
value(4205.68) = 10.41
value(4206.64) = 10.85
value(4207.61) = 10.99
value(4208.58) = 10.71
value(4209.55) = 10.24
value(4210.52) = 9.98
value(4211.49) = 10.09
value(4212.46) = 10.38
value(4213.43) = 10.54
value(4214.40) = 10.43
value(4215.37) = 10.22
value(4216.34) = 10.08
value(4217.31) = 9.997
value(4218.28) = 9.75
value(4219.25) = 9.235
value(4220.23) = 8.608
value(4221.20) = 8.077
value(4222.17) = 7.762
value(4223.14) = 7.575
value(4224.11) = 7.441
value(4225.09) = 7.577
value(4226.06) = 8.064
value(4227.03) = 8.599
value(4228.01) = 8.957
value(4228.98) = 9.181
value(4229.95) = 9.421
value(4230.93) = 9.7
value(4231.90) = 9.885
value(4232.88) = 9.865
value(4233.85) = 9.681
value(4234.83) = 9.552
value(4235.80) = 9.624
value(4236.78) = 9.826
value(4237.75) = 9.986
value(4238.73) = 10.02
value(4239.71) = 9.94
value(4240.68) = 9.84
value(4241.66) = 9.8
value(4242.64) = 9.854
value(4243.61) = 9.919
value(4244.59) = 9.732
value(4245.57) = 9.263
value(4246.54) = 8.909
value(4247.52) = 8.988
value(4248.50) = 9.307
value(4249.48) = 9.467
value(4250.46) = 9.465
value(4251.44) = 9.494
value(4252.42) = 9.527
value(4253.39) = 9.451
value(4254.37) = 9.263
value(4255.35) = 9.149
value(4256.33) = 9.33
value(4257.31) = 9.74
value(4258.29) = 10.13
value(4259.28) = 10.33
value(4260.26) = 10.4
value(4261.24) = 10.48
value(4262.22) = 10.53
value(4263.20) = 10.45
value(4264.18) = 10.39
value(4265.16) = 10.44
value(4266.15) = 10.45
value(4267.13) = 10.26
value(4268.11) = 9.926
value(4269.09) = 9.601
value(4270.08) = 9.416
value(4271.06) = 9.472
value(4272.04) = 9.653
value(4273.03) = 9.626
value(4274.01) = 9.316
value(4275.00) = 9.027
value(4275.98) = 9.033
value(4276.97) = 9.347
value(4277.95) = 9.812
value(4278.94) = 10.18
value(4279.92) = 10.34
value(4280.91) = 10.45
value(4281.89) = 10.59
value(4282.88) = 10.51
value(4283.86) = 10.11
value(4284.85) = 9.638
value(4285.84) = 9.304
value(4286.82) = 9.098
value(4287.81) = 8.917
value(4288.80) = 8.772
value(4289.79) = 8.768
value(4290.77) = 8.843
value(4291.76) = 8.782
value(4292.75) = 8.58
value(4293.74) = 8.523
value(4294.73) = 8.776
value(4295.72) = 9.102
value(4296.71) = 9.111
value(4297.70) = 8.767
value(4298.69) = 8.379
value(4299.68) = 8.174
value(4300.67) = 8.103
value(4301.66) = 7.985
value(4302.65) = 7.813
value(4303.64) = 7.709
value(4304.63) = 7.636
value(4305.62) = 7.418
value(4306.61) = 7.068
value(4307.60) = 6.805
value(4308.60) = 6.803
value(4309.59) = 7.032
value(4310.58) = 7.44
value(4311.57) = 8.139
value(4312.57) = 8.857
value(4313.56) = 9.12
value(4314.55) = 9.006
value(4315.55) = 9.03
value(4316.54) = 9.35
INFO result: -0.089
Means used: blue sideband 8.02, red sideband 9.79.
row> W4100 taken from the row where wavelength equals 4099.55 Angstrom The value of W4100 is 5.68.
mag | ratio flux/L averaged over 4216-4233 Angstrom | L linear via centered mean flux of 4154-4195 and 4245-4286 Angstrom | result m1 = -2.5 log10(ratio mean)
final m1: 0.10 mag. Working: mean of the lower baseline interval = 9.54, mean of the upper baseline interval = 9.78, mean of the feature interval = 8.84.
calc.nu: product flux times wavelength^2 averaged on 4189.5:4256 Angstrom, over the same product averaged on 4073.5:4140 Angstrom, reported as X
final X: 1.17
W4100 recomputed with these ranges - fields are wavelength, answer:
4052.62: 10.12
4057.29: 9.012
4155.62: 9.659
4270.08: 9.416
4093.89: 8.132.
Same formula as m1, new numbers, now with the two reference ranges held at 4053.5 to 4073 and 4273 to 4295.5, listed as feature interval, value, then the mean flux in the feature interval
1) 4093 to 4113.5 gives 0.24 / 7.3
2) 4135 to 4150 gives -0.03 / 9.4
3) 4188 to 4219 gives -0.08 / 9.93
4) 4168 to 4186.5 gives -0.02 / 9.4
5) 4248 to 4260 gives -0.03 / 9.57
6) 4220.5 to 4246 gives 0.01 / 9.19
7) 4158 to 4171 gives -0.05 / 9.59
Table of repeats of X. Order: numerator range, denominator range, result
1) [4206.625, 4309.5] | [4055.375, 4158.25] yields 1.14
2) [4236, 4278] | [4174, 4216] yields 1.03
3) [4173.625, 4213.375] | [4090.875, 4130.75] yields 1.23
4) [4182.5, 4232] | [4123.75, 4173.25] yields 1.04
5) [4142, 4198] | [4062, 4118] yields 1.17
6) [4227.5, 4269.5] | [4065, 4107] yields 1.26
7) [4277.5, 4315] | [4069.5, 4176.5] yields 1.06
